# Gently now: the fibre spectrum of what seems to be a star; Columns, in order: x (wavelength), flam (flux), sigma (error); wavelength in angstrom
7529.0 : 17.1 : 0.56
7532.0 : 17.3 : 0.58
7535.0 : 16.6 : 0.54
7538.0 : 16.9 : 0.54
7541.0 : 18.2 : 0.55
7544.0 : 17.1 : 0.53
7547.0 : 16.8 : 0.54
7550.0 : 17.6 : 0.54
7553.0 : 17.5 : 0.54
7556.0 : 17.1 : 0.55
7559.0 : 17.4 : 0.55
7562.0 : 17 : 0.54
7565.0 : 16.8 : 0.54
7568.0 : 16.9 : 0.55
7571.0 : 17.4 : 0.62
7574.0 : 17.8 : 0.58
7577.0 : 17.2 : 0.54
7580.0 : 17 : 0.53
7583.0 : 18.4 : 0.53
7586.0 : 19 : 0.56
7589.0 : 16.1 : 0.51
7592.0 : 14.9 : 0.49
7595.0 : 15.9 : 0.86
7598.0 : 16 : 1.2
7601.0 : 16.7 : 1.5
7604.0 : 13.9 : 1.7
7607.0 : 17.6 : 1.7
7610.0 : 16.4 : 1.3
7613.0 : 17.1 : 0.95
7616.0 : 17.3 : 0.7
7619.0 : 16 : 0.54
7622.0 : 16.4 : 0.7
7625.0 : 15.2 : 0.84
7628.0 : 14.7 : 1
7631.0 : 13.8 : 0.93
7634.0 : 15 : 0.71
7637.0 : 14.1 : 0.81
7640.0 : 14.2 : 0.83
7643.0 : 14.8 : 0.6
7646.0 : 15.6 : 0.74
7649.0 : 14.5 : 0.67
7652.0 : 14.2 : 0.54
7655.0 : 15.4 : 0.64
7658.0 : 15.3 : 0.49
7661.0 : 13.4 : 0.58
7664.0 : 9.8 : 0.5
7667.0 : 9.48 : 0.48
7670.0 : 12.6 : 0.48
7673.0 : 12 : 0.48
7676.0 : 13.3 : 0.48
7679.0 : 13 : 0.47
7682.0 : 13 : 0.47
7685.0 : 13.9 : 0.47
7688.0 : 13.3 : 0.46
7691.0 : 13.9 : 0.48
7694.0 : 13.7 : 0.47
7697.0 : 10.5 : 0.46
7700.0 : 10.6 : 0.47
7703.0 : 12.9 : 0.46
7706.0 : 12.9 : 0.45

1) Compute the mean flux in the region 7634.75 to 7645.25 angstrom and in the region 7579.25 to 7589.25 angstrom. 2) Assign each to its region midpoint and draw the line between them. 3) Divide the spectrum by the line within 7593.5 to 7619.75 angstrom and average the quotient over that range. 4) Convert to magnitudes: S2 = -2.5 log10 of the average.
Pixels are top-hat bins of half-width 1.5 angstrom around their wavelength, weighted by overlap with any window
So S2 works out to 0.01 mag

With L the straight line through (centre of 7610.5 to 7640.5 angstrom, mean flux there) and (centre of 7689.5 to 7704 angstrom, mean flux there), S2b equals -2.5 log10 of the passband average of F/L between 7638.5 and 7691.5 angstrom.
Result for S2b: 0.02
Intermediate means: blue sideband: 15.5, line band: 13.4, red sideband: 12.3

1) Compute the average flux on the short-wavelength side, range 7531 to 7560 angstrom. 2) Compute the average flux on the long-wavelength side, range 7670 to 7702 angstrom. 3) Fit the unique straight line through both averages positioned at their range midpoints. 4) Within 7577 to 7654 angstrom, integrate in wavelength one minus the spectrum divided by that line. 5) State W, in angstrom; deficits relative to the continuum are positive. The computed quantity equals -4.21 angstrom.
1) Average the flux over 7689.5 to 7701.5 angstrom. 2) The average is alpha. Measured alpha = 12.2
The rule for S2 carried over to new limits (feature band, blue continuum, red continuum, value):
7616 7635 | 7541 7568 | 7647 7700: -0.05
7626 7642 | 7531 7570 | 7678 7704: 0.01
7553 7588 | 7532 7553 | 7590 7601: -0.06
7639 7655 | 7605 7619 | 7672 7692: 0.02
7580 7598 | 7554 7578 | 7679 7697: -0.02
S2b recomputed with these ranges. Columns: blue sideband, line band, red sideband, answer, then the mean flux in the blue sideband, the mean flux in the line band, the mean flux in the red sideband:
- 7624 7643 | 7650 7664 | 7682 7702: -0.022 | 14.5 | 14.1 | 12.7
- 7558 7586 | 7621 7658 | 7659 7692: -0.045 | 17.4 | 14.8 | 12.5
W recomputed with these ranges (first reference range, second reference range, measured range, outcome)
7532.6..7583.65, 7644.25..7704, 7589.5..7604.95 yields 0.25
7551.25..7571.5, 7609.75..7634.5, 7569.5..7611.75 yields -0.64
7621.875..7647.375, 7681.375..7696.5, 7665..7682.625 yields 2.10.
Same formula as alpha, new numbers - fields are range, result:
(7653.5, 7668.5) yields 12.7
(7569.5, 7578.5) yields 17.5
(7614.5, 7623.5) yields 16.6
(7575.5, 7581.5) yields 17.1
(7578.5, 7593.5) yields 17.1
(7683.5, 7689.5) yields 13.6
